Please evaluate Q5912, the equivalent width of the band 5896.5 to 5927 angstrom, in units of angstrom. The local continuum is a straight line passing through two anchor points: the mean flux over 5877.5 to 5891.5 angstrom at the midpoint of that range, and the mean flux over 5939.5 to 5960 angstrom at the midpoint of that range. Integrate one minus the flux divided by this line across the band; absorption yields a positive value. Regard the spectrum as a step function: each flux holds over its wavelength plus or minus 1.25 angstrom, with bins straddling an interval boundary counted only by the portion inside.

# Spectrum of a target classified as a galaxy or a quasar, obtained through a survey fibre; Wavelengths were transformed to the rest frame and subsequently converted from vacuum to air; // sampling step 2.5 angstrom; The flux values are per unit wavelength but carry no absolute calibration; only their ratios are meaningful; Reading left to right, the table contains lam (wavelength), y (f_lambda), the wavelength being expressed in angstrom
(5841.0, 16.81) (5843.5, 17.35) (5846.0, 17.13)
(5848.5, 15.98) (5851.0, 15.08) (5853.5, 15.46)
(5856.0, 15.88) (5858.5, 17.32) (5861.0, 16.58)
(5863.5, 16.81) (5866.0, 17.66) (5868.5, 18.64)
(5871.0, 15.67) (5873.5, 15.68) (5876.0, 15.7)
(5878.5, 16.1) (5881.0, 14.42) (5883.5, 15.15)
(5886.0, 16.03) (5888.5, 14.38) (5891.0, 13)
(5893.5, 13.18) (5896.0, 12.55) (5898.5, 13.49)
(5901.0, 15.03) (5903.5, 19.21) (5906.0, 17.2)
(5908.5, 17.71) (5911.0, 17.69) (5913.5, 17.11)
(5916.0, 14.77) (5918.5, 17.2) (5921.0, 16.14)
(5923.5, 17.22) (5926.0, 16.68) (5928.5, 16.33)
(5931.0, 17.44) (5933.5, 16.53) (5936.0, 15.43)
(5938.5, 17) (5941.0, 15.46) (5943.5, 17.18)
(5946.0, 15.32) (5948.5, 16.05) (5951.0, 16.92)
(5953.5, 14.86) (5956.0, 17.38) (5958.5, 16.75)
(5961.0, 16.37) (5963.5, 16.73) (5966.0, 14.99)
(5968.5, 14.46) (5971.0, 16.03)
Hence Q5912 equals -2.05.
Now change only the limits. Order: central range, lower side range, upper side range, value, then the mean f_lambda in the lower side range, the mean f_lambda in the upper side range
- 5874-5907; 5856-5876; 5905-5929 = 3.5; 16.8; 16.8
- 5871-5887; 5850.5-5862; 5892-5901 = -1.1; 16.1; 13.3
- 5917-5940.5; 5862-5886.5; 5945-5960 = -0.6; 16.2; 16.2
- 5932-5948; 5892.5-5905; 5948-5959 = -0.2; 14.8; 16.4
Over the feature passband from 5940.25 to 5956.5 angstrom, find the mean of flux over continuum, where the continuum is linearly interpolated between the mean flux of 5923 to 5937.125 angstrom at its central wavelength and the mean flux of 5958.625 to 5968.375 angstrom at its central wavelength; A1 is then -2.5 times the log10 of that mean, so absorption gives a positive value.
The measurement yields 0.01 mag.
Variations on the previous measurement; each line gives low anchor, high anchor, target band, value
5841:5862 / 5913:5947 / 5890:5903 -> 0.19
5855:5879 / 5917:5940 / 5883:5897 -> 0.19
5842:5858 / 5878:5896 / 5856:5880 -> -0.09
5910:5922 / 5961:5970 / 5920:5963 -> -0.03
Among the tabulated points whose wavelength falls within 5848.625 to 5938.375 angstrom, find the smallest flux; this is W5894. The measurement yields 12.55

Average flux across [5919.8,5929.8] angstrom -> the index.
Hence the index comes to 16.6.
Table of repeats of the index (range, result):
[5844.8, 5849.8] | 16.5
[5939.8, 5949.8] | 16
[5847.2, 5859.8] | 16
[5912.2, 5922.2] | 16.3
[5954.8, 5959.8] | 17.1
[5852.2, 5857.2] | 15.7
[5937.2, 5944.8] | 16.5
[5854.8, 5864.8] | 16.7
